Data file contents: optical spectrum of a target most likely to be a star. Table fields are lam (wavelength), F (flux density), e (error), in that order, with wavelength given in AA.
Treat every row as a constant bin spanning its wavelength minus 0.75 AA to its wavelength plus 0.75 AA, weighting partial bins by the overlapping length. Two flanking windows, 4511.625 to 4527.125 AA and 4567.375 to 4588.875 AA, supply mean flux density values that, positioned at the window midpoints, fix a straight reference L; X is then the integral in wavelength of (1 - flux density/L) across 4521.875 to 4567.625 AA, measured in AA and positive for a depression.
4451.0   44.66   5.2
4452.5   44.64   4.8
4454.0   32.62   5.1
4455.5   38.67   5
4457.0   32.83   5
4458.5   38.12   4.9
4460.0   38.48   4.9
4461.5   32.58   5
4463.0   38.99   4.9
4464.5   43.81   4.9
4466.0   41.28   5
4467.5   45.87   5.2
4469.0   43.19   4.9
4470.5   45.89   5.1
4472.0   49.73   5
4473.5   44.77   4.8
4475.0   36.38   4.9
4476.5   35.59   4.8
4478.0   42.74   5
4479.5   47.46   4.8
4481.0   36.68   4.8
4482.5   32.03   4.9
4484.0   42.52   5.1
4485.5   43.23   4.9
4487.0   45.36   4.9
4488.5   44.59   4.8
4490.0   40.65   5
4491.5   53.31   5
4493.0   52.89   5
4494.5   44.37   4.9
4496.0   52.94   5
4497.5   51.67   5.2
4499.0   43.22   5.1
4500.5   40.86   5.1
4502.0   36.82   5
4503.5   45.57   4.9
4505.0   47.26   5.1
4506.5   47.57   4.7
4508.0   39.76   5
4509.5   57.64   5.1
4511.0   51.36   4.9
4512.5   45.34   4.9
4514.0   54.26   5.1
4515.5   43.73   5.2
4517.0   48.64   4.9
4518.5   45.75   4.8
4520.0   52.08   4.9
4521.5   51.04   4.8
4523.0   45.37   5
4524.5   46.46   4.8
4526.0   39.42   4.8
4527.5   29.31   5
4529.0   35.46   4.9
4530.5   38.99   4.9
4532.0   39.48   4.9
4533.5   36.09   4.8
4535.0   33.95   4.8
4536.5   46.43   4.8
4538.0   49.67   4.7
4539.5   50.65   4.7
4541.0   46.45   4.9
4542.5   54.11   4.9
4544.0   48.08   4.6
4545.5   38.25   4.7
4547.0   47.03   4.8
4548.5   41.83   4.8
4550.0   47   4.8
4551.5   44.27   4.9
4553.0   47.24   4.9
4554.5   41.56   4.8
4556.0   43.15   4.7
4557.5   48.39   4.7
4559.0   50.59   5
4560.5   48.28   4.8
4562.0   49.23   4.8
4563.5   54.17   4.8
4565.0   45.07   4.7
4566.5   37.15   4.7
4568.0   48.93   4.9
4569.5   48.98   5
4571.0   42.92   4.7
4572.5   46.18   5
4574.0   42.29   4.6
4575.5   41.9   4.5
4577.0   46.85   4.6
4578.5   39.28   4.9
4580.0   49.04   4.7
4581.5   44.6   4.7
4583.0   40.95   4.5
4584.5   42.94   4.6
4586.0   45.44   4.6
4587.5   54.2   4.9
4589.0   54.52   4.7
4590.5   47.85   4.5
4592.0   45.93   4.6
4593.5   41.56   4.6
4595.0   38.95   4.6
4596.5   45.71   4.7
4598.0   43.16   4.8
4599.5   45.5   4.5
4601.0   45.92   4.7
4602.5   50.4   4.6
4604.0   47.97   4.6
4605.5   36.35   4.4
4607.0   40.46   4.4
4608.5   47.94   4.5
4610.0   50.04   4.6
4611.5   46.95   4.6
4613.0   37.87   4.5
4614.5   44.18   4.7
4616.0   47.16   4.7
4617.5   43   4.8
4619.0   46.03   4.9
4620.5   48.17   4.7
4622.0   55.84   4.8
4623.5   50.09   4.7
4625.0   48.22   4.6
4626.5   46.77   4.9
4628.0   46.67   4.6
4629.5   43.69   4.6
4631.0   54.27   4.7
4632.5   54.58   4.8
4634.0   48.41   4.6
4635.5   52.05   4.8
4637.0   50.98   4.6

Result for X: 2.0 AA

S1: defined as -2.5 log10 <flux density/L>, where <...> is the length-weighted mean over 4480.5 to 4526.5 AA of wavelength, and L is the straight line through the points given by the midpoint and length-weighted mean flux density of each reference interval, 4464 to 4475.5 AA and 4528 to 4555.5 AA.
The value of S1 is -0.05 mag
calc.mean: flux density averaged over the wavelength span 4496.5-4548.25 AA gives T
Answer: 44.9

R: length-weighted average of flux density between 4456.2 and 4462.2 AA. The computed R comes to 35.6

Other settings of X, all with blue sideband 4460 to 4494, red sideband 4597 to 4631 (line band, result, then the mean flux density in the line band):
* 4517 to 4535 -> 0.88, 41.7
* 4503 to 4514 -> -1.22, 48.3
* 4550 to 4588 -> -0.59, 45.7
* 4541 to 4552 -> -0.36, 45.9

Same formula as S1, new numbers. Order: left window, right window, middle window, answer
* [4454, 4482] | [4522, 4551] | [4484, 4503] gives -0.11 mag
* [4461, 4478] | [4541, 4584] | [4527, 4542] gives 0.09 mag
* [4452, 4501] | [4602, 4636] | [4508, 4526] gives -0.11 mag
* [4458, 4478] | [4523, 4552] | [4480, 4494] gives -0.05 mag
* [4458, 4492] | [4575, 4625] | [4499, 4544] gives -0.04 mag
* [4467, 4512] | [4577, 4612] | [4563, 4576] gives 0.00 mag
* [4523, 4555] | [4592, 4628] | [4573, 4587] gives 0.01 mag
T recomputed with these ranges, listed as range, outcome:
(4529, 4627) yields 45.4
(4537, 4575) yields 46.4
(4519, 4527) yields 46.3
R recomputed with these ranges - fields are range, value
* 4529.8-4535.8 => 37.2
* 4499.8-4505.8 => 42.7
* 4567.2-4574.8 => 45.8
